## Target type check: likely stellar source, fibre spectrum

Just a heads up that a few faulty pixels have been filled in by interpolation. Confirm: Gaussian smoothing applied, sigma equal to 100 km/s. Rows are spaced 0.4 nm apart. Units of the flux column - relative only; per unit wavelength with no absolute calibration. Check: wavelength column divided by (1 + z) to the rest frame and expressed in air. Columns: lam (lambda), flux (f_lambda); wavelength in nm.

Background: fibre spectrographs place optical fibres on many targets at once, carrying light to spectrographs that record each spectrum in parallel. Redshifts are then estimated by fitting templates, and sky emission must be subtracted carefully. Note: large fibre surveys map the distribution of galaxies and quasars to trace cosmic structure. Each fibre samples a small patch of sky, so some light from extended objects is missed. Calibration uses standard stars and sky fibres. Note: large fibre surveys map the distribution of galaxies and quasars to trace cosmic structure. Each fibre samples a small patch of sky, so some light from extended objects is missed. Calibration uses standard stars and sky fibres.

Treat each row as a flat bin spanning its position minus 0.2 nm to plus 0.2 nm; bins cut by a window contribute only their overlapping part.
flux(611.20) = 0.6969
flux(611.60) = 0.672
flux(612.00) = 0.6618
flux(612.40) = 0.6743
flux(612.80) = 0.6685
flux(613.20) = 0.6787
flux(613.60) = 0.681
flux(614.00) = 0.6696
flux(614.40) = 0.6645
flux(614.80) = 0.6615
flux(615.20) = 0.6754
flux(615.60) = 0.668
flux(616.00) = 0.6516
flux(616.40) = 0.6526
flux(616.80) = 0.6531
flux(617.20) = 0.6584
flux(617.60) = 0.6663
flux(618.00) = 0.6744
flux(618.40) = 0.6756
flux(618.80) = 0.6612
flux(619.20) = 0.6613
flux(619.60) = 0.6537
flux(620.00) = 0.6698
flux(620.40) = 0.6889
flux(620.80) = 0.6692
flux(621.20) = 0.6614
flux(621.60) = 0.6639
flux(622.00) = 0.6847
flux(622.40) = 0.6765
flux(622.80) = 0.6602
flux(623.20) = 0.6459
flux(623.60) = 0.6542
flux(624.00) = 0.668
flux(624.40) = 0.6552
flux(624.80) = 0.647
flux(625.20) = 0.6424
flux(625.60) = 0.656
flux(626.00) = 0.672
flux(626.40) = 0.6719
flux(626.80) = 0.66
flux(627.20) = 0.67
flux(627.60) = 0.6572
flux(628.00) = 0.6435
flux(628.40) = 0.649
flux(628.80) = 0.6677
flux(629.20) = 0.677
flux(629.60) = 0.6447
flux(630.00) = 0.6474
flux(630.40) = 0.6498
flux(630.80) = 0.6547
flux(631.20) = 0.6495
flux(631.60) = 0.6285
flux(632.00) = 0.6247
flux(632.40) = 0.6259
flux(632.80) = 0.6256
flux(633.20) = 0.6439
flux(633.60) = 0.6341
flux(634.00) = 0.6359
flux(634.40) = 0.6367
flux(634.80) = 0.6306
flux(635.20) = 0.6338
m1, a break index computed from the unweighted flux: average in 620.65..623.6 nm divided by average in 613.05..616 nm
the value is 1.0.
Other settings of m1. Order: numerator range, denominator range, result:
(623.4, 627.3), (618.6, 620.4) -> 0.99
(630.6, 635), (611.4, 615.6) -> 0.95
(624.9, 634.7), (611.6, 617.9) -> 0.97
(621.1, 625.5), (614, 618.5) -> 0.99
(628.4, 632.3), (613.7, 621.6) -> 0.98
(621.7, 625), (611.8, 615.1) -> 0.99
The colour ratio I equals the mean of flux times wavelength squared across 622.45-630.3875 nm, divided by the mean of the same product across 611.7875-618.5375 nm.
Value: 1.0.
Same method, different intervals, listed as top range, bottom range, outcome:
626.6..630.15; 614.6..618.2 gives 1.03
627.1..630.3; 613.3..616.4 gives 1.03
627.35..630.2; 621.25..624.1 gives 1.01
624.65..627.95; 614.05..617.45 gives 1.03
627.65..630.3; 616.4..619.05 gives 1.02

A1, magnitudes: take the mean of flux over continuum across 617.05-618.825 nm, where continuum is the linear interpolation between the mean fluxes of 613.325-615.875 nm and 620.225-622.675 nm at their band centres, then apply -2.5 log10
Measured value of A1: 0.01 mag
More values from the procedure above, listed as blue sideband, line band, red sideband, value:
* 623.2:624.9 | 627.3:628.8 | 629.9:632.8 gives -0.012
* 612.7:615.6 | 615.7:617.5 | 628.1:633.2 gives 0.020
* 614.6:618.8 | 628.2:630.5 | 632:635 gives -0.027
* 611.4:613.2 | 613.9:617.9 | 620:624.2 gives 0.011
